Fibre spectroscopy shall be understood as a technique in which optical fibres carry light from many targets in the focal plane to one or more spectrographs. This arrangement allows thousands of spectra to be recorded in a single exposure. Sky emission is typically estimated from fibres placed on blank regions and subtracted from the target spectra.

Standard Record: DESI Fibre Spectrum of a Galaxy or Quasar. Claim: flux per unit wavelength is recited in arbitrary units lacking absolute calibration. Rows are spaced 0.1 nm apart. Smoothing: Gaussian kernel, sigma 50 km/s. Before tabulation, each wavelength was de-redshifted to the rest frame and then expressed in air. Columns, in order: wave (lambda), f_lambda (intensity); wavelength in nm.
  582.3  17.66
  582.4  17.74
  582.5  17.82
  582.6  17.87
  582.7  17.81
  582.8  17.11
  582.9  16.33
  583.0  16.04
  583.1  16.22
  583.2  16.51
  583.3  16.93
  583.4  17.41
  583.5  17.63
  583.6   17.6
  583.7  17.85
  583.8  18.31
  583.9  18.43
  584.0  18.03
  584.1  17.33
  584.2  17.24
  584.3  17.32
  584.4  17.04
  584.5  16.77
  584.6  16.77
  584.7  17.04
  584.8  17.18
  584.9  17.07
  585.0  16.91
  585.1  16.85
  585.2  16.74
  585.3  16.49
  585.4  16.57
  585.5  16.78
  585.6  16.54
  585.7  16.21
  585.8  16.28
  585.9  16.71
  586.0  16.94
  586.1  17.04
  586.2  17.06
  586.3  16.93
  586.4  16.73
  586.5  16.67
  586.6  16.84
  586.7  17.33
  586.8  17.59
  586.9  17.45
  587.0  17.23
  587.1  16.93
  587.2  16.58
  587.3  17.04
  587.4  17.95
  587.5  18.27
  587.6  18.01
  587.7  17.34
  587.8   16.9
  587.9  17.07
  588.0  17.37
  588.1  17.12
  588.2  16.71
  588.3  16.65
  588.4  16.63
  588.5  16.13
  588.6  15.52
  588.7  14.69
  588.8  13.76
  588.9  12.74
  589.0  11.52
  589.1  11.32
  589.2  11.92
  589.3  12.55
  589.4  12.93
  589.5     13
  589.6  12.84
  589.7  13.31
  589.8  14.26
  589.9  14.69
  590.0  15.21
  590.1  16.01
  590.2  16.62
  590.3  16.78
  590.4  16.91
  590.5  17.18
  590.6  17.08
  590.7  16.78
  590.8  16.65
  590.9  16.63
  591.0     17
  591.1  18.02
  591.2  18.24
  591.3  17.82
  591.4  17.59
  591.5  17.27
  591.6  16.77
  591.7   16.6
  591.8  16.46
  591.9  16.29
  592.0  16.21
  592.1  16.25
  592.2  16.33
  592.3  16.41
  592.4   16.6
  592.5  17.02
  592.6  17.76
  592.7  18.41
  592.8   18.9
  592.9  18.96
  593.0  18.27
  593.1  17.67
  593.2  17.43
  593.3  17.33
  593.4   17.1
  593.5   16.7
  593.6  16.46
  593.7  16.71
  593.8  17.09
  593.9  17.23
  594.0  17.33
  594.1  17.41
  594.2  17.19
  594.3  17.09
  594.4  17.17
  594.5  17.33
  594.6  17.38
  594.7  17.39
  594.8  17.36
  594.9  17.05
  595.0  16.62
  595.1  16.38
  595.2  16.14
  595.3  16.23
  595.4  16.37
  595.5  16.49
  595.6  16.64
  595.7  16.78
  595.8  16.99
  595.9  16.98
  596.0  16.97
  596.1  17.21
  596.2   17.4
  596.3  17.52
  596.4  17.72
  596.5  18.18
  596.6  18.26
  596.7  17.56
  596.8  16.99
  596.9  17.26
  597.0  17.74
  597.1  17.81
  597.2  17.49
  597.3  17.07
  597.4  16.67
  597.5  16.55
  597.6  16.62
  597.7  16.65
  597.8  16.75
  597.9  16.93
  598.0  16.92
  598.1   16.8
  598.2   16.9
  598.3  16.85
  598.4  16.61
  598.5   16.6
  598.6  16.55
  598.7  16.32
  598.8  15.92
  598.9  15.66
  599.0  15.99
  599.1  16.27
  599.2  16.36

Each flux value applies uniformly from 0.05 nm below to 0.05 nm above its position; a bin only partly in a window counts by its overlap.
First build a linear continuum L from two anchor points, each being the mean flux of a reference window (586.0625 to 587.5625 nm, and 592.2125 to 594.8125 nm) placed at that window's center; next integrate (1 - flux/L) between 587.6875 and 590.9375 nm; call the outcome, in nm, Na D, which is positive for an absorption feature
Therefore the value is 0.38 nm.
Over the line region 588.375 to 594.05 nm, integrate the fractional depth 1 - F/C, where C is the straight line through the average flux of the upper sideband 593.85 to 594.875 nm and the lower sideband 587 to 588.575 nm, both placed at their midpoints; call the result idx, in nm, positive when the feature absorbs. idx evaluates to 0.36 nm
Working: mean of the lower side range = 17.1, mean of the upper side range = 17.3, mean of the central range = 16.1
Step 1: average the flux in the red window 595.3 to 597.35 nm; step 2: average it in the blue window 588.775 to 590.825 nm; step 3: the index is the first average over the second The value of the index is 1.2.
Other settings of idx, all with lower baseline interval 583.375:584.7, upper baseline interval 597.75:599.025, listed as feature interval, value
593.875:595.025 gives -0.03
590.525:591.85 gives -0.01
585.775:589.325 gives 0.22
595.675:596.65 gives -0.04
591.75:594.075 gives -0.04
